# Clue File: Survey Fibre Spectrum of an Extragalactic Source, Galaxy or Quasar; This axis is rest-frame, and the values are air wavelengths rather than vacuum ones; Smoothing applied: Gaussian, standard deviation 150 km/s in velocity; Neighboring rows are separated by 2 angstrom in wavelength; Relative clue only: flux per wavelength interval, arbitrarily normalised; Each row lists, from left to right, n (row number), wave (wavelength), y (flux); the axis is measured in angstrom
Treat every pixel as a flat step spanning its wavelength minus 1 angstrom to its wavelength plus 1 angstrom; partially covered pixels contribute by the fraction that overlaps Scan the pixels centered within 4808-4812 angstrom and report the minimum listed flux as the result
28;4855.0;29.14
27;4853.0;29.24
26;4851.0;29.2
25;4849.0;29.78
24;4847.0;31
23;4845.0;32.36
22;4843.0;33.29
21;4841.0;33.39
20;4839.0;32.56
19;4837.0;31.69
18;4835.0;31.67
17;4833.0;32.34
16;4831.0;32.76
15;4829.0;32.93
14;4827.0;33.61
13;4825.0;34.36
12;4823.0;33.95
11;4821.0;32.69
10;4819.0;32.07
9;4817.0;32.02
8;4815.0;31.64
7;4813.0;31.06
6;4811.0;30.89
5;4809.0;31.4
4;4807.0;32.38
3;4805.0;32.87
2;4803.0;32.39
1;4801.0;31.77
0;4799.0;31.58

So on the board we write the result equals 30.89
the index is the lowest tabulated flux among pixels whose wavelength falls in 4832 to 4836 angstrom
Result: 31.67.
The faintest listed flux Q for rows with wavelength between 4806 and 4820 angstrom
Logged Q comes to 30.89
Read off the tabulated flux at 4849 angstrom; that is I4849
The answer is 29.78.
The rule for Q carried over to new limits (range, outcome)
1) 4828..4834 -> 32.34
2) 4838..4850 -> 29.78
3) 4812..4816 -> 31.06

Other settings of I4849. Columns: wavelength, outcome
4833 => 32.34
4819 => 32.07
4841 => 33.39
